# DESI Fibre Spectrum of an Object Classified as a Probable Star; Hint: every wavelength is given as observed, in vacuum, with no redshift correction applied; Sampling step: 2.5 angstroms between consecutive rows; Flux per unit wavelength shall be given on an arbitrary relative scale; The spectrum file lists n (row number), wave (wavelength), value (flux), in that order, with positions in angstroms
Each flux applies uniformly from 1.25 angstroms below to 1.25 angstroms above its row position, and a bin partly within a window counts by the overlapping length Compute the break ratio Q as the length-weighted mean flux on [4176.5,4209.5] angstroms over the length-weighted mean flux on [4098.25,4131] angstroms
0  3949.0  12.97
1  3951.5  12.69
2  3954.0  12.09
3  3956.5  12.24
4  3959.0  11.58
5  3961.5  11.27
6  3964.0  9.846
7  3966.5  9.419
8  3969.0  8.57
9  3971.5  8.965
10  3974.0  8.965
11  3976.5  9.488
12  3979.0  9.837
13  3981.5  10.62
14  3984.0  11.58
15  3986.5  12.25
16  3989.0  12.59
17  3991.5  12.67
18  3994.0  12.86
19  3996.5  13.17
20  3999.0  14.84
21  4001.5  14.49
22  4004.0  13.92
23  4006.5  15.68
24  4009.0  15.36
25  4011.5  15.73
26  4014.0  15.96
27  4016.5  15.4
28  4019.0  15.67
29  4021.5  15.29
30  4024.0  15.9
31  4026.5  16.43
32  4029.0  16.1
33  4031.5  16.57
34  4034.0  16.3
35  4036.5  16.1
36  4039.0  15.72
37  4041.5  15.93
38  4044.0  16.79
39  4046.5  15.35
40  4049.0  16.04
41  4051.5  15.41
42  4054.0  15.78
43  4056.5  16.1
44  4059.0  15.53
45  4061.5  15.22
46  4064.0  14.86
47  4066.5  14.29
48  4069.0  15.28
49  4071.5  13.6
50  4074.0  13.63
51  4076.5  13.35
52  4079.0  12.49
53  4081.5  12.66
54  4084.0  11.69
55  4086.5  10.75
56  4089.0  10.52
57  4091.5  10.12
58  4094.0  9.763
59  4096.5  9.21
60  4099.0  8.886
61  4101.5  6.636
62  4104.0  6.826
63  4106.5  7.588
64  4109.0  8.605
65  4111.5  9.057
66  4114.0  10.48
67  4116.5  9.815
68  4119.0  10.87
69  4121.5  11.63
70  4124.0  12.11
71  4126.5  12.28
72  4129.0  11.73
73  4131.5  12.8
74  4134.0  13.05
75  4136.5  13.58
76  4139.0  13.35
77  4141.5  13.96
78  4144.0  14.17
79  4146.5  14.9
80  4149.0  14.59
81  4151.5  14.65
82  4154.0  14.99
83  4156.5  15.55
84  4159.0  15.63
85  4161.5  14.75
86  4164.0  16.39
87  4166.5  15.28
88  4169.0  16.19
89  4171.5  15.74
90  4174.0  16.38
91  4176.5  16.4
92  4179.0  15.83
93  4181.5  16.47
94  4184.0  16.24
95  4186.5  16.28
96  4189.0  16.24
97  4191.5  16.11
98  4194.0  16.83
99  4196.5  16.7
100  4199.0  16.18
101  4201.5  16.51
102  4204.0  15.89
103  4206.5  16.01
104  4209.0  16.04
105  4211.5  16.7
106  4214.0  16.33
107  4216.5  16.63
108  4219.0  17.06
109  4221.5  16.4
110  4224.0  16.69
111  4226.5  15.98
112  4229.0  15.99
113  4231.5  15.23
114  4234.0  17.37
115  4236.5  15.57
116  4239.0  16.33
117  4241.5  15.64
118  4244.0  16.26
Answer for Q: 1.66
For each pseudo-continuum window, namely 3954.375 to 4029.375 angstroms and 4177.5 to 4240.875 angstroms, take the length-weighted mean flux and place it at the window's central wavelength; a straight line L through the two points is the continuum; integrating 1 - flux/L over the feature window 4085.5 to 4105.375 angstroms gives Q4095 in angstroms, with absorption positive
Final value 7.44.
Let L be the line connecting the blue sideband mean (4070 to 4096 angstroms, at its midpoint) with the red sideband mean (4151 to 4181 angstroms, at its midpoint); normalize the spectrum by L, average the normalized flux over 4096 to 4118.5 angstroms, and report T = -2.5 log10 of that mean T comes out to 0.44 mag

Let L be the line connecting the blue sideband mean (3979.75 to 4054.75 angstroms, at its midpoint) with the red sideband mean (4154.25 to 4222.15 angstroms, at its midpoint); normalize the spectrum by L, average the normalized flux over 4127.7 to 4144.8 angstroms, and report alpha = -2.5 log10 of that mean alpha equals 0.19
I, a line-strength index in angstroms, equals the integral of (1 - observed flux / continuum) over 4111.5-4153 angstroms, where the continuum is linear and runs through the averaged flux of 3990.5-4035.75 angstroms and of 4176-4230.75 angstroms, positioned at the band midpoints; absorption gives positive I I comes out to 8.5 angstroms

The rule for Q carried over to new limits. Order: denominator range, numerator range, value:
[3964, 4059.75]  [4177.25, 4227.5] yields 1.17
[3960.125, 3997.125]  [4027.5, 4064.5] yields 1.47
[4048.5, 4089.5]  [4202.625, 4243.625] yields 1.16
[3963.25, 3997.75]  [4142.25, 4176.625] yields 1.42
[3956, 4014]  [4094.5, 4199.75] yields 1.11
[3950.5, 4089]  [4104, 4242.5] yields 1.08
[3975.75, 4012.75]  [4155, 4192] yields 1.22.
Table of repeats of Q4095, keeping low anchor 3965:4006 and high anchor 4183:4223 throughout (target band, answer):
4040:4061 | -4.6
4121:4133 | 2.1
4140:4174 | 0.5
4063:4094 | 2.2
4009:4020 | -3.1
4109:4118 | 3.0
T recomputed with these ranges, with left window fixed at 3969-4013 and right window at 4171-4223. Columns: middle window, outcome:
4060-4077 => -0.037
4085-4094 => 0.346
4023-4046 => -0.216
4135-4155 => 0.081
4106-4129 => 0.383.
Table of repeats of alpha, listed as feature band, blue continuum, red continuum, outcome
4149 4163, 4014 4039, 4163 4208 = 0.07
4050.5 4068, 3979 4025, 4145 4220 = -0.05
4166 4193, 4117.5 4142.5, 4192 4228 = -0.09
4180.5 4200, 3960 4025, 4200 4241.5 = -0.04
